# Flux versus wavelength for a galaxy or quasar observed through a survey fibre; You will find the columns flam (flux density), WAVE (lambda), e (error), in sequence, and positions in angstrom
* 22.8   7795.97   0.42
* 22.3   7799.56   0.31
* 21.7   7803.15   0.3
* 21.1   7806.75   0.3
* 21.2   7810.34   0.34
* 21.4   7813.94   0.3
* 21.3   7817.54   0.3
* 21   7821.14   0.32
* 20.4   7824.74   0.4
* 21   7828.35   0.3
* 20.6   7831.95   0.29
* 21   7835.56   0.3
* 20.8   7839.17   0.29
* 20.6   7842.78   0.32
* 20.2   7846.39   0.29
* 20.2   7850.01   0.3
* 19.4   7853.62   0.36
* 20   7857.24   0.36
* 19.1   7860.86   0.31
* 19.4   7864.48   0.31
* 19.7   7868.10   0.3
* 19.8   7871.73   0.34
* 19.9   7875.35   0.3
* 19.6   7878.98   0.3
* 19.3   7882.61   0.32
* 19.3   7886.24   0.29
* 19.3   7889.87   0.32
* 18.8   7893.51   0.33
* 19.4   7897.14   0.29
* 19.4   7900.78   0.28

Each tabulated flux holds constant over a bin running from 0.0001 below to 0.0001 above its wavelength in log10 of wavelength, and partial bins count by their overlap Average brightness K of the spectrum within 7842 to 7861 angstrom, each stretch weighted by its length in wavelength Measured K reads 20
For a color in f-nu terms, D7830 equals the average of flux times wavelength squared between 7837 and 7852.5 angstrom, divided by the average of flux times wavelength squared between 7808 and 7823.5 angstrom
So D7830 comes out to 0.97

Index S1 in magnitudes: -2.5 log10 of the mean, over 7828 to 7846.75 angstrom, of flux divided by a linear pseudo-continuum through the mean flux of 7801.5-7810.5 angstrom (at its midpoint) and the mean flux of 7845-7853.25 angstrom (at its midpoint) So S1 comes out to -0.02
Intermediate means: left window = 21.4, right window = 20.1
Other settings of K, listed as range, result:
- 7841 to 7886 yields 19.7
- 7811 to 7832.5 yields 21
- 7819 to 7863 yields 20.4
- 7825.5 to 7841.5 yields 20.8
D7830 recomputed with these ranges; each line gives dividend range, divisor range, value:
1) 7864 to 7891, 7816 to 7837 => 0.95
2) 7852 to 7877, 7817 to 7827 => 0.95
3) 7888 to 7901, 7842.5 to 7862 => 0.98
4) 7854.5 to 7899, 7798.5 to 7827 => 0.93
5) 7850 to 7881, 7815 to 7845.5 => 0.95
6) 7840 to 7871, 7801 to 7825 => 0.95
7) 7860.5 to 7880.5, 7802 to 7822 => 0.94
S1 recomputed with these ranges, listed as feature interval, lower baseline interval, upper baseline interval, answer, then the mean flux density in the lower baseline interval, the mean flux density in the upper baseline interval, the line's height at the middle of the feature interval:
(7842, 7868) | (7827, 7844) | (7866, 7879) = 0.02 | 20.8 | 19.8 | 20.3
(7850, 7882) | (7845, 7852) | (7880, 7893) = 0.01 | 20.2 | 19.3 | 19.8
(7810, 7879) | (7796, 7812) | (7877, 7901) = 0.01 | 21.7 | 19.3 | 20.6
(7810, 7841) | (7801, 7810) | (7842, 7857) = -0.01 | 21.4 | 20.1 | 20.8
